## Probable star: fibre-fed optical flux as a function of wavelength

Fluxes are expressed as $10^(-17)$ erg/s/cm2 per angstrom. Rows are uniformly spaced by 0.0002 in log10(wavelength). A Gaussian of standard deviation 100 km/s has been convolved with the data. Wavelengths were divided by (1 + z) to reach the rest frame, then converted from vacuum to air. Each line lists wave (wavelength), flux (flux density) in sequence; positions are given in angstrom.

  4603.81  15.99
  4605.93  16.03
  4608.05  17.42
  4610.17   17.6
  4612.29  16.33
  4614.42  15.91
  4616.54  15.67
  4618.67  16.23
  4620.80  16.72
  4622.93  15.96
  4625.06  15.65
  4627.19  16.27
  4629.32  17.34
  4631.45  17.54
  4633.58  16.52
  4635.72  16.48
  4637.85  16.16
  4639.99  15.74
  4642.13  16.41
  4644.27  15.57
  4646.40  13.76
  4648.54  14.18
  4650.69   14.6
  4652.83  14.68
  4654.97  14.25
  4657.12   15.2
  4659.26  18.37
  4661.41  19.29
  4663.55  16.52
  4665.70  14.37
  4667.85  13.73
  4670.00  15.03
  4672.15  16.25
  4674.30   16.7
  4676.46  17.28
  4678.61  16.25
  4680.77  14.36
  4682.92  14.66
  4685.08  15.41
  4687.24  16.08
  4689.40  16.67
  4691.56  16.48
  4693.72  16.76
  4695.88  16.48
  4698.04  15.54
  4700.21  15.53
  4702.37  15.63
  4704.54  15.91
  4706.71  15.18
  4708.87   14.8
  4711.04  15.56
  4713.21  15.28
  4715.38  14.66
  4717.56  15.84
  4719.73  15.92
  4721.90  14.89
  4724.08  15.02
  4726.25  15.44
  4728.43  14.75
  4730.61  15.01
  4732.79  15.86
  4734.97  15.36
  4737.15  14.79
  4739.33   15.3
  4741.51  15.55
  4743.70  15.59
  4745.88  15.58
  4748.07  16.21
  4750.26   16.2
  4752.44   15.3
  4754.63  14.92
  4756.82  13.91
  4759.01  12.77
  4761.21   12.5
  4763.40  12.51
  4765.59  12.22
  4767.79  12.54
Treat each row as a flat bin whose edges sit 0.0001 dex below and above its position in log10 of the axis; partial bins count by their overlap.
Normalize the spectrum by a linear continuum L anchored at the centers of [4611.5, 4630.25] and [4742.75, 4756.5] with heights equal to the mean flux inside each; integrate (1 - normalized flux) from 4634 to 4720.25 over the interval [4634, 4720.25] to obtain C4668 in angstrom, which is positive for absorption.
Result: 1.2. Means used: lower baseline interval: 16.2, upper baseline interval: 15.5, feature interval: 15.7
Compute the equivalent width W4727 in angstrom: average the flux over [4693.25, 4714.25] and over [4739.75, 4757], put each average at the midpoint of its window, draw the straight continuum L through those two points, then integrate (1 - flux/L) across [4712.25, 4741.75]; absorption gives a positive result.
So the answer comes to 0.58 angstrom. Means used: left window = 15.6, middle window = 15.3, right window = 15.5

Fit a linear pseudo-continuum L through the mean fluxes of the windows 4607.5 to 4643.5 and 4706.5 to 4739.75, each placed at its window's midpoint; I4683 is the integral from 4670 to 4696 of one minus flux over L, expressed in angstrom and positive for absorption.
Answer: -0.5 angstrom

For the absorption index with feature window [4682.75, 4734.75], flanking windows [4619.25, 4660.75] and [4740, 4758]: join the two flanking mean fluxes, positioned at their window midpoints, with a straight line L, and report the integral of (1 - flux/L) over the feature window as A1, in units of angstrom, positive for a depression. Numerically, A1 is 0.0 angstrom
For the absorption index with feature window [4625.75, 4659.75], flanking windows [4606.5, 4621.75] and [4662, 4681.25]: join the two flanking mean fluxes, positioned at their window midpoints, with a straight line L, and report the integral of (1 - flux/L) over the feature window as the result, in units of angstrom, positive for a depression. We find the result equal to 0.8 angstrom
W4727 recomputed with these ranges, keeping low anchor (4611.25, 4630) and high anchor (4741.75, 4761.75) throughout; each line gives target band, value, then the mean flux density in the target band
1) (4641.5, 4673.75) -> 0.7 angstrom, 15.5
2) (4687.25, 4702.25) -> -0.7 angstrom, 16.2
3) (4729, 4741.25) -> -0.2 angstrom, 15.3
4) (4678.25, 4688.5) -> 0.2 angstrom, 15.3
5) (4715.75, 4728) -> -0.1 angstrom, 15.3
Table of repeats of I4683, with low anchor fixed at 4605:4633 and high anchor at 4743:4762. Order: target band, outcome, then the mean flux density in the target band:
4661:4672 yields 0.2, 15.6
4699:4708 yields -0.1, 15.5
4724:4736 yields -0.1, 15.3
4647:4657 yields 1.0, 14.5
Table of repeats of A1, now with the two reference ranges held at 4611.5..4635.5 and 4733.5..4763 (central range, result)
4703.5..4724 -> 0.0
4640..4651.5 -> 0.8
